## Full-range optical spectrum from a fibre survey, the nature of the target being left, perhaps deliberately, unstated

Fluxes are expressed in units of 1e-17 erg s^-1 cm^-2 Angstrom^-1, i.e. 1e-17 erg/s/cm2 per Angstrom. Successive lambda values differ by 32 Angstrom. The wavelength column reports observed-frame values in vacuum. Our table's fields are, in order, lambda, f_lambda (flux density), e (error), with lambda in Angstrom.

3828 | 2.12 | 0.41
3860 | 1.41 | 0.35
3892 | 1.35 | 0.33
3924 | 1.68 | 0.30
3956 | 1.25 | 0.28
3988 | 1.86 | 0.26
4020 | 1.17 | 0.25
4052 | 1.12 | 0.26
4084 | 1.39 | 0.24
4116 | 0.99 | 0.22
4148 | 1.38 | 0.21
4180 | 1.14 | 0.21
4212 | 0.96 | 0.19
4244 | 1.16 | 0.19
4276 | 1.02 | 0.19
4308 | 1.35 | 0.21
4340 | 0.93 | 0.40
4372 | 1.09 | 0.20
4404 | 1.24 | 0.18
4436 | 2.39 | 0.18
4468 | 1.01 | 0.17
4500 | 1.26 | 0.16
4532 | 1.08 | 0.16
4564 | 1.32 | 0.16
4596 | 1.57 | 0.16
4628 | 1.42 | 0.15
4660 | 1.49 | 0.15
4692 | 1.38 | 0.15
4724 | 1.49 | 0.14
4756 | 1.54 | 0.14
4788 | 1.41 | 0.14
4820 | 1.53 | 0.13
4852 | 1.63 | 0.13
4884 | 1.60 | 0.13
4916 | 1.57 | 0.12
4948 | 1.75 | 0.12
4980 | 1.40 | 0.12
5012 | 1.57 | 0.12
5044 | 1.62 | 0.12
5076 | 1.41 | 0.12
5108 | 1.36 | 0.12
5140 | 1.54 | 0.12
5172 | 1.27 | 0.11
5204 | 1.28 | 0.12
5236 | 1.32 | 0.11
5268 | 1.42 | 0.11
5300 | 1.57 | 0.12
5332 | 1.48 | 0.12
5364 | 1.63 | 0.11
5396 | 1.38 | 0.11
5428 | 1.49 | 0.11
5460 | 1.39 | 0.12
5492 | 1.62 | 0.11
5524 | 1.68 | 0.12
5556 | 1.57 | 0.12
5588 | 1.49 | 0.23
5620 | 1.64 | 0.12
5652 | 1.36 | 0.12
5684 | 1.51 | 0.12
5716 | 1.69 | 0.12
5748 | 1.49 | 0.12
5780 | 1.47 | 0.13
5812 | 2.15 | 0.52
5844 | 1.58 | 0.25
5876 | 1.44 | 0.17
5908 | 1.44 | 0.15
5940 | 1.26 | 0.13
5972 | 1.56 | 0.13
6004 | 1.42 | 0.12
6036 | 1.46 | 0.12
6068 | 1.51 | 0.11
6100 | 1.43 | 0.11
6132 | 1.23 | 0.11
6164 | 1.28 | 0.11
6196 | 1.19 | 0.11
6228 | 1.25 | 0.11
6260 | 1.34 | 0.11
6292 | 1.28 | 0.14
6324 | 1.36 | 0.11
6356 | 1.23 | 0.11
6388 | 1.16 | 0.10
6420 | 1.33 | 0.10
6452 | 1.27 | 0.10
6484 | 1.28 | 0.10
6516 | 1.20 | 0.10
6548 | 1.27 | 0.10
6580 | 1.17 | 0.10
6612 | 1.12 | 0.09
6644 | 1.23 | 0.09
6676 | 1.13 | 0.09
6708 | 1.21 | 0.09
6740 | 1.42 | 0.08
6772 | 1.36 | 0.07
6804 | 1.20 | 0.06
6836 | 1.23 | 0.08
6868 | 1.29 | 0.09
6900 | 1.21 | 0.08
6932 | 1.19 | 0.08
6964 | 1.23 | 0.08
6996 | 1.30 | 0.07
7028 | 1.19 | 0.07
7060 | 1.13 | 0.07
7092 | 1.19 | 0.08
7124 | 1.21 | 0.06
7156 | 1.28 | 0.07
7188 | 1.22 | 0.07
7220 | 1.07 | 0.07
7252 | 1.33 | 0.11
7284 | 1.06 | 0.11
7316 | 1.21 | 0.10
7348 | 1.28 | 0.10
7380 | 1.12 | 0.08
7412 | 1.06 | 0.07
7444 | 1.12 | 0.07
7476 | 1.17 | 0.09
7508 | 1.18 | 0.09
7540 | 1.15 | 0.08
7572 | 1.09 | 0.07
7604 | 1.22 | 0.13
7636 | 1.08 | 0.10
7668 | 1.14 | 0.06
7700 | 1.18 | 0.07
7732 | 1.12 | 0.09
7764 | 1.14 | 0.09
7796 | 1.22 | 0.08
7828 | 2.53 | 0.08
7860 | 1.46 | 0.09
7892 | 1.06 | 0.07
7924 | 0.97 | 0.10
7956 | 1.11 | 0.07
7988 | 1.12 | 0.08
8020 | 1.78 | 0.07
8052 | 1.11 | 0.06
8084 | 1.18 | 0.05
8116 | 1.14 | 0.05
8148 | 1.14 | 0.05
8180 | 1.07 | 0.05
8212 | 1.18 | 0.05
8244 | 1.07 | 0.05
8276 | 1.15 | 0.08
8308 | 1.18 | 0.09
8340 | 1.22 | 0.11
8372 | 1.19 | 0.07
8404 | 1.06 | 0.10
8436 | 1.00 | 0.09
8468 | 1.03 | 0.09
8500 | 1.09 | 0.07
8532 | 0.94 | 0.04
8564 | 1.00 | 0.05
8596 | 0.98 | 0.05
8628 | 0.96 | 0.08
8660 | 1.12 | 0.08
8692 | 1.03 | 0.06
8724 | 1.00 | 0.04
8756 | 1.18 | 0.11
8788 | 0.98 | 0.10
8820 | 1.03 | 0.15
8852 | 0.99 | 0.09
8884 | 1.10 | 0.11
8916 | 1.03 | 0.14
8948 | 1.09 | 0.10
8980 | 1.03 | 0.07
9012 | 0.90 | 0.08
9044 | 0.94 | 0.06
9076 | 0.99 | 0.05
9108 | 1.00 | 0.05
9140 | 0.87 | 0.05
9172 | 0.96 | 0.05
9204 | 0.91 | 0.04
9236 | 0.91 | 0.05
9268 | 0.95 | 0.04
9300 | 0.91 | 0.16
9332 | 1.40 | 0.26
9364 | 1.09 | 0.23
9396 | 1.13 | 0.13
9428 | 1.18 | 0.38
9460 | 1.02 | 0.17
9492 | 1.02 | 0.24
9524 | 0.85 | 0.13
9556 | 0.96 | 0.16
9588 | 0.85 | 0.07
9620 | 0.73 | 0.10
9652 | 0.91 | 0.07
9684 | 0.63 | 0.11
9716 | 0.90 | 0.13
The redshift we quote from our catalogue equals 0.193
